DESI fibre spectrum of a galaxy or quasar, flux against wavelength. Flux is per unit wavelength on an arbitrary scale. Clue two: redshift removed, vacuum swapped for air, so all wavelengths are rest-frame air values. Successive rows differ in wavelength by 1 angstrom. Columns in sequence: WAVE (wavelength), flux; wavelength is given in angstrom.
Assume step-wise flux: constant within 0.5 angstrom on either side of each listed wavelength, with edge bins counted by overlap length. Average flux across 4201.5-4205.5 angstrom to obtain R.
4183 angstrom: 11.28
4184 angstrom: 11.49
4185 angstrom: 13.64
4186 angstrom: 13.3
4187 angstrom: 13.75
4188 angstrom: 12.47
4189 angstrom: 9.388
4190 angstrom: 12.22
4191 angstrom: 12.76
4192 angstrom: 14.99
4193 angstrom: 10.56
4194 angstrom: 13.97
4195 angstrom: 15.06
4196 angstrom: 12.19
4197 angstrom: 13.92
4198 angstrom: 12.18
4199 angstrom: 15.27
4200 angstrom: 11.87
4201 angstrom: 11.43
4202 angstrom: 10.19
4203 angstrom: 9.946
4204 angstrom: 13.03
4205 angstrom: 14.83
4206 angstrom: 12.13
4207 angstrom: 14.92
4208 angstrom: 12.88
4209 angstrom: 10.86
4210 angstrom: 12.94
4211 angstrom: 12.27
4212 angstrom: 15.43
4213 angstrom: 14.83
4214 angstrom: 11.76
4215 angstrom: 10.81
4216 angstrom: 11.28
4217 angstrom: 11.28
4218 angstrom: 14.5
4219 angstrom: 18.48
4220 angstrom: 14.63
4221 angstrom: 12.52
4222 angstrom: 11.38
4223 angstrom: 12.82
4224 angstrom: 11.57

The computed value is 12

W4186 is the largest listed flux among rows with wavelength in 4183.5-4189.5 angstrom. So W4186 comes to 13.75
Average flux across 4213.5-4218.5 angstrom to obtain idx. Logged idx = 11.9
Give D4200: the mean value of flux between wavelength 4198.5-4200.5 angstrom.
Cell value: 13.6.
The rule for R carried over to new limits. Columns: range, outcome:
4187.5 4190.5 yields 11.4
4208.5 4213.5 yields 13.3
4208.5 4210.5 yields 11.9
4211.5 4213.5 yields 15.1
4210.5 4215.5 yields 13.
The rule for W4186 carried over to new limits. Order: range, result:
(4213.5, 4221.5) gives 18.48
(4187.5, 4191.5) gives 12.76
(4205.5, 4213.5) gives 15.43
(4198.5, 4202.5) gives 15.27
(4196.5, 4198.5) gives 13.92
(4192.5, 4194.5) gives 13.97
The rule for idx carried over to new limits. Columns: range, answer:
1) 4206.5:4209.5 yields 12.9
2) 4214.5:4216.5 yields 11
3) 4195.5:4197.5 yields 13.1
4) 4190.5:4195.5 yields 13.5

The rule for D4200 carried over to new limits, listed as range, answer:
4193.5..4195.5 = 14.5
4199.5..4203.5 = 10.9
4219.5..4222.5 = 12.8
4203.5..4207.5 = 13.7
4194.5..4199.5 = 13.7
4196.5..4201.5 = 12.9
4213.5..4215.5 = 11.3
